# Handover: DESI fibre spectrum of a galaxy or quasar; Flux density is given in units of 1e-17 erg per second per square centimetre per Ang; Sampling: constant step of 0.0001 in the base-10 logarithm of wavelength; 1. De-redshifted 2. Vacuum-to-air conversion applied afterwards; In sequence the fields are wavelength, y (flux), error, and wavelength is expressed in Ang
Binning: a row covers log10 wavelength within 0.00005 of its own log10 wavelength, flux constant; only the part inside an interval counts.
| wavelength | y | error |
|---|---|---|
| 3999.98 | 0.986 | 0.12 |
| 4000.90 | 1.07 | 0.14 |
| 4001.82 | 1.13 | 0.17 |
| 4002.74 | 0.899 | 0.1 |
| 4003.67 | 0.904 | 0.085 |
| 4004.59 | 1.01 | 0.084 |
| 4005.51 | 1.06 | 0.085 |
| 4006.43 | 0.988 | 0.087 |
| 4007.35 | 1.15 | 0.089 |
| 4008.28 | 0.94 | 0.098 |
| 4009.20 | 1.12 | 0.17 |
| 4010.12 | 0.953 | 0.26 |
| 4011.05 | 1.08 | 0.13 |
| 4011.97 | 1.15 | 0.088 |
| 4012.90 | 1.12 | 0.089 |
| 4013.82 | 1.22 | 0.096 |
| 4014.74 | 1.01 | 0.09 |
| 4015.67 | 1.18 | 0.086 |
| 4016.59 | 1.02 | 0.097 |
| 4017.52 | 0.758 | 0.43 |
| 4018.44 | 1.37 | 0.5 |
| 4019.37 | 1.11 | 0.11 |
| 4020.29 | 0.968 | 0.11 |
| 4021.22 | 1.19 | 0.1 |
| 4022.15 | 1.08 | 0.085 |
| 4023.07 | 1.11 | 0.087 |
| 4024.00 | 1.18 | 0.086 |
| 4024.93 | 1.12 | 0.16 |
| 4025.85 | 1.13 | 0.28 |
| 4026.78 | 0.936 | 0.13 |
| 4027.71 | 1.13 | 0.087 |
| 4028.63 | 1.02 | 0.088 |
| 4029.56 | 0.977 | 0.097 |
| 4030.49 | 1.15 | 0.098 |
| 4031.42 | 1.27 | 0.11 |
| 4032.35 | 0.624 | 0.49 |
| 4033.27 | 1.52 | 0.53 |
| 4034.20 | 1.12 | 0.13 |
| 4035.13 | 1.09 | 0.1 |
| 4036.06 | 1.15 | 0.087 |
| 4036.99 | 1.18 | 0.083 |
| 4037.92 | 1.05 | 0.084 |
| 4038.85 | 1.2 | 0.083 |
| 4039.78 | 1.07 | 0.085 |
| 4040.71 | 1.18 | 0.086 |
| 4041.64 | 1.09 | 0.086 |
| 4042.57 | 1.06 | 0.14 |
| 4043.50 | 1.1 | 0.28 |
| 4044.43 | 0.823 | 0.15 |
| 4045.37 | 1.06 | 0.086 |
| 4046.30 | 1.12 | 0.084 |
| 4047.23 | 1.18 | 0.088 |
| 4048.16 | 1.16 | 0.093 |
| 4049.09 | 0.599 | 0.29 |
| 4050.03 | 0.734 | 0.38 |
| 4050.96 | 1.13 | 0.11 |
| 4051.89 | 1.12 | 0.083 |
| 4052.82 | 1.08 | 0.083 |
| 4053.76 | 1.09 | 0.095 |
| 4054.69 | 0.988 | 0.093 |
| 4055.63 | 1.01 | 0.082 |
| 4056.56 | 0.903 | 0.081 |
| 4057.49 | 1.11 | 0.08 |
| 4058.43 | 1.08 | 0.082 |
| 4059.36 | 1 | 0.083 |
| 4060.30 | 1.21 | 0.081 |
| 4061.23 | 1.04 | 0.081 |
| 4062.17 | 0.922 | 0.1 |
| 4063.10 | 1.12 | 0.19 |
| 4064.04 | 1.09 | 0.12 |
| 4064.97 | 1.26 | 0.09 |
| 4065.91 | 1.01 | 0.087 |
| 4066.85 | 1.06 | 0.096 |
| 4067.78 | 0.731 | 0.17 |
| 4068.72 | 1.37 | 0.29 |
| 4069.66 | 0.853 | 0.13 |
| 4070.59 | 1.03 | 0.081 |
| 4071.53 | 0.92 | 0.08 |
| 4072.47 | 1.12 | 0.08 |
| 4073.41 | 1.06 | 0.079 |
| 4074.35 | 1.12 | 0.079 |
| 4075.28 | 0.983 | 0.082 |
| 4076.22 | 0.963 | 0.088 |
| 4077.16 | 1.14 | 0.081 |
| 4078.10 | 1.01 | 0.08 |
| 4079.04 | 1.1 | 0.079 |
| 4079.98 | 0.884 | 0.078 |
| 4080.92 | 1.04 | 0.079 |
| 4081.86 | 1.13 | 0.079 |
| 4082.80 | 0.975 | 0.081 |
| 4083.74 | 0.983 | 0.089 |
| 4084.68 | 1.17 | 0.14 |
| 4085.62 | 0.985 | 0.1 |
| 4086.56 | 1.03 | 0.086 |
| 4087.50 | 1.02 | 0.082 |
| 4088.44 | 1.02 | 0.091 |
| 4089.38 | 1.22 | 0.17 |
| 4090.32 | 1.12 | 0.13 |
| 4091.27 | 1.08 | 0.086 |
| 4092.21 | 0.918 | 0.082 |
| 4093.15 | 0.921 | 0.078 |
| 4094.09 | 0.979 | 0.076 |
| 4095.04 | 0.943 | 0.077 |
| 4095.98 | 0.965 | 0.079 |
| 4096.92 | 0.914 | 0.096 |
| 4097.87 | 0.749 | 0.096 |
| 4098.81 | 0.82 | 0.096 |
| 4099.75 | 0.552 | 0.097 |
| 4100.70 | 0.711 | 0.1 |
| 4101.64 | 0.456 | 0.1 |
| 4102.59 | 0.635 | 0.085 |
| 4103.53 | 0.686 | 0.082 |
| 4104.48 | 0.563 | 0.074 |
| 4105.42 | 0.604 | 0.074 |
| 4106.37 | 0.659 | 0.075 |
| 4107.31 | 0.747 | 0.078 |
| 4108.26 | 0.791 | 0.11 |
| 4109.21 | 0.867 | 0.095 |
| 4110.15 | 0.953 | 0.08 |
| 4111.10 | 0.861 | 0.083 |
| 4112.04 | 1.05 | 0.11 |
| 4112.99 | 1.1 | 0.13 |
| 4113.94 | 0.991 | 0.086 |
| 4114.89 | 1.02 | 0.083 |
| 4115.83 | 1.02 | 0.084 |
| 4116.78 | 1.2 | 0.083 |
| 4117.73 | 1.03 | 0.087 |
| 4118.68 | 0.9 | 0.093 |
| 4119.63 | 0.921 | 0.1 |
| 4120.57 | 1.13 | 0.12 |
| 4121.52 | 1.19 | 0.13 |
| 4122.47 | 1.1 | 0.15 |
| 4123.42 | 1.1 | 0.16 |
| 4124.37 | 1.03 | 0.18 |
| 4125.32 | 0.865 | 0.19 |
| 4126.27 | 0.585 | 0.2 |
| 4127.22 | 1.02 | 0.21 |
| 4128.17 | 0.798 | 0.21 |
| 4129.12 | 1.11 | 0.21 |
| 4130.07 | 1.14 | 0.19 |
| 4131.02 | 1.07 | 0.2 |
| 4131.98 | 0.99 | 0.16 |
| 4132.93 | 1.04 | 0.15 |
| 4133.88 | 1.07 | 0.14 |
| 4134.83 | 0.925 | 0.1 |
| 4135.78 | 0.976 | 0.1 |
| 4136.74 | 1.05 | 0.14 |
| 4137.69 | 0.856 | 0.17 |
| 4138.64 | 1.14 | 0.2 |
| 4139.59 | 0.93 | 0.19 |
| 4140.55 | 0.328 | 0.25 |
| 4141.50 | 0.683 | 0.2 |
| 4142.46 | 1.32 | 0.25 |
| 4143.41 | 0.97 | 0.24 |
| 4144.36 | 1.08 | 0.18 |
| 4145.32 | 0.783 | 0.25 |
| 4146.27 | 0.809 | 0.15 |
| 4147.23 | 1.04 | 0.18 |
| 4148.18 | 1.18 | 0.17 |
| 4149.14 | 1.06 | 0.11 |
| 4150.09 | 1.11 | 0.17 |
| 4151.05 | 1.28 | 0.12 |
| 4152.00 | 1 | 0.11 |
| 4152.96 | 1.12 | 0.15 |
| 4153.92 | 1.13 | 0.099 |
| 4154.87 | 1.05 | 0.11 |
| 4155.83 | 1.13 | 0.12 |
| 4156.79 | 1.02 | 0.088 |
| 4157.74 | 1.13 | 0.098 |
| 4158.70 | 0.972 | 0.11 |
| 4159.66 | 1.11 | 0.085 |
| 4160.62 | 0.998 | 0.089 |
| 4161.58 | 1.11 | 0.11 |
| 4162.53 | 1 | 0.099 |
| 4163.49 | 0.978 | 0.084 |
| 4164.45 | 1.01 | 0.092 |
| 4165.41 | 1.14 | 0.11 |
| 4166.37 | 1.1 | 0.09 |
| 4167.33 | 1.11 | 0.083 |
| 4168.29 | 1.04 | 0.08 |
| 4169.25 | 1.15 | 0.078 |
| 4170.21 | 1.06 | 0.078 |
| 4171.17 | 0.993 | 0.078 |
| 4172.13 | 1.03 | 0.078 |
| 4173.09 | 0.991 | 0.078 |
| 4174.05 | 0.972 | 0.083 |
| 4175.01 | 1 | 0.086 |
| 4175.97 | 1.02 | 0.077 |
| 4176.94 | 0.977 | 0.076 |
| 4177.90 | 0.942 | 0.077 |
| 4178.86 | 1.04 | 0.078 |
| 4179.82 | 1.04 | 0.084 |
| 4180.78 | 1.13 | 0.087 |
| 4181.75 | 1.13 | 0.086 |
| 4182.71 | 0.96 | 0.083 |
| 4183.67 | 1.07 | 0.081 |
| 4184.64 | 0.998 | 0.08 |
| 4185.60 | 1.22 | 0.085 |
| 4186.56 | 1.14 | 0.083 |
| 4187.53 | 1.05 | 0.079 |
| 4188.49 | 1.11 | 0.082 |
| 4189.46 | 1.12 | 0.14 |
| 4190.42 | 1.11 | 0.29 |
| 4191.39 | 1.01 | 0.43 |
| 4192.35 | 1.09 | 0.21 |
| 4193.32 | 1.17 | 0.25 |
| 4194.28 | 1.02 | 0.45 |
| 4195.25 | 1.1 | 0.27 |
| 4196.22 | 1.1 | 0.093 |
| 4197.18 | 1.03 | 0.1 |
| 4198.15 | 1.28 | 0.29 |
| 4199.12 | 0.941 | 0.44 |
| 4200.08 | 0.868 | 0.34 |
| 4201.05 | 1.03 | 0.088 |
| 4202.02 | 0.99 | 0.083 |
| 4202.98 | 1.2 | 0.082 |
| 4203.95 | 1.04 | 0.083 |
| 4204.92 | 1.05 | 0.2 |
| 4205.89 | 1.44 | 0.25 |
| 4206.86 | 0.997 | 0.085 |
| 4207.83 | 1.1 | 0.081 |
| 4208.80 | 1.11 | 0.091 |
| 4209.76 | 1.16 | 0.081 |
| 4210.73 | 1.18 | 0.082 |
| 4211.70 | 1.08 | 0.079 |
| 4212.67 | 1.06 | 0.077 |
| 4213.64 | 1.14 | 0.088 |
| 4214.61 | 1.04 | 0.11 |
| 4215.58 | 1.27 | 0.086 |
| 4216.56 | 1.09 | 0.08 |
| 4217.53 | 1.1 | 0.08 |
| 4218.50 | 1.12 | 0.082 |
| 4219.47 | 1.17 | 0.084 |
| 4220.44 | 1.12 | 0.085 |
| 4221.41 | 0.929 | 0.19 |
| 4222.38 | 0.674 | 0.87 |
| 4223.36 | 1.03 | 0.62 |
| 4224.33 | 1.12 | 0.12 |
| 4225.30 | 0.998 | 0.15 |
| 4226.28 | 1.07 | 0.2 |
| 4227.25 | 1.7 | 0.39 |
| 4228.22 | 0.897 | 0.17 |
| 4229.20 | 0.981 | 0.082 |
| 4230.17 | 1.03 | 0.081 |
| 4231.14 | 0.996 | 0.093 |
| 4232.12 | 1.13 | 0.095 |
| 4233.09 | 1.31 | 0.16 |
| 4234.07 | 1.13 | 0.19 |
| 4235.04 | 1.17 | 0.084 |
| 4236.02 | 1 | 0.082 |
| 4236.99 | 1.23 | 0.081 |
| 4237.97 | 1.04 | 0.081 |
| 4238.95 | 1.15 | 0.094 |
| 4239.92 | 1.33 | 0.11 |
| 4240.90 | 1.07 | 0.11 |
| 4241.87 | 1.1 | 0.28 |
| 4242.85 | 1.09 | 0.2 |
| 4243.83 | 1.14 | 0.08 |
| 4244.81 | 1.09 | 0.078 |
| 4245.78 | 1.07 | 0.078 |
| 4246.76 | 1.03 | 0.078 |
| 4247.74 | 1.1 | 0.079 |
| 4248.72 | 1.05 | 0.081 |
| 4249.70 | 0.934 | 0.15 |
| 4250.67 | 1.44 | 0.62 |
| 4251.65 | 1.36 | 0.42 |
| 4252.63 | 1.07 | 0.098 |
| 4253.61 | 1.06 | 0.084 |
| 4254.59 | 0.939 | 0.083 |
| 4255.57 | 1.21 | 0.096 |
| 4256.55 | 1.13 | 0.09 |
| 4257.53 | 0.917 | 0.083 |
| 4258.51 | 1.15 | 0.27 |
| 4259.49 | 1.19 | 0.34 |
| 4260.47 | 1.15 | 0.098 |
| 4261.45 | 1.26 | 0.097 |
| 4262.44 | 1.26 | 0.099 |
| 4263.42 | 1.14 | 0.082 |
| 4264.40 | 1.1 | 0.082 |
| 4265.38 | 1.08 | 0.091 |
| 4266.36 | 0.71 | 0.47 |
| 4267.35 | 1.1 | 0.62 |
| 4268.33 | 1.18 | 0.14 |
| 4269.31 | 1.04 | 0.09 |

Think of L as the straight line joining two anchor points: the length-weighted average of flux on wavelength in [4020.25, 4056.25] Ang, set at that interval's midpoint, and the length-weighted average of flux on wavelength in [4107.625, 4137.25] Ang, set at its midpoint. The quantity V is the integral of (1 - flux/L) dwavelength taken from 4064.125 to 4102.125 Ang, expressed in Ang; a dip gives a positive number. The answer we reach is 1.8 Ang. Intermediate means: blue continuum 1.07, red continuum 0.995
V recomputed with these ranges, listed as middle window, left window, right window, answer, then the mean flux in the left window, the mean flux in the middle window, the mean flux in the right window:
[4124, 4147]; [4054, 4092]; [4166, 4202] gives 2.4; 1.05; 0.941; 1.06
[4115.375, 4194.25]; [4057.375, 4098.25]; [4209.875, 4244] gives 2.9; 1.03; 1.03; 1.11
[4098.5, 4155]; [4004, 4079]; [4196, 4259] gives 7.6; 1.06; 0.937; 1.1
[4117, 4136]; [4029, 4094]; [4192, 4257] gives 1.2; 1.05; 1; 1.1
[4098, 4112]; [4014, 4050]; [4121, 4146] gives 3.9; 1.08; 0.72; 0.966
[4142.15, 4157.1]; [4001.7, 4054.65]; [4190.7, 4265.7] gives 0.4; 1.07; 1.07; 1.11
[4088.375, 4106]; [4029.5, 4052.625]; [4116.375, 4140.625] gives 3.3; 1.07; 0.829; 0.99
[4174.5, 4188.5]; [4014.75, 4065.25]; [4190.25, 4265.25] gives 0.6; 1.07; 1.05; 1.11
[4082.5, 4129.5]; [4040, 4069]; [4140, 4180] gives 5.2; 1.04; 0.921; 1.02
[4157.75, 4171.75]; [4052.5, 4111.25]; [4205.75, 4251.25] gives -0.2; 0.957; 1.06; 1.11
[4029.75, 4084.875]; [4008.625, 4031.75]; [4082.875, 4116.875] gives -3.1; 1.09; 1.06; 0.895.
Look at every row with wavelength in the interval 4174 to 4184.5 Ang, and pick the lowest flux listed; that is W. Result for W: 0.942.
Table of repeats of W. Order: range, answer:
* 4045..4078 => 0.599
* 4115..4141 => 0.328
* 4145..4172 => 0.783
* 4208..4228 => 0.674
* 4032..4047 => 0.624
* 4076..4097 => 0.884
